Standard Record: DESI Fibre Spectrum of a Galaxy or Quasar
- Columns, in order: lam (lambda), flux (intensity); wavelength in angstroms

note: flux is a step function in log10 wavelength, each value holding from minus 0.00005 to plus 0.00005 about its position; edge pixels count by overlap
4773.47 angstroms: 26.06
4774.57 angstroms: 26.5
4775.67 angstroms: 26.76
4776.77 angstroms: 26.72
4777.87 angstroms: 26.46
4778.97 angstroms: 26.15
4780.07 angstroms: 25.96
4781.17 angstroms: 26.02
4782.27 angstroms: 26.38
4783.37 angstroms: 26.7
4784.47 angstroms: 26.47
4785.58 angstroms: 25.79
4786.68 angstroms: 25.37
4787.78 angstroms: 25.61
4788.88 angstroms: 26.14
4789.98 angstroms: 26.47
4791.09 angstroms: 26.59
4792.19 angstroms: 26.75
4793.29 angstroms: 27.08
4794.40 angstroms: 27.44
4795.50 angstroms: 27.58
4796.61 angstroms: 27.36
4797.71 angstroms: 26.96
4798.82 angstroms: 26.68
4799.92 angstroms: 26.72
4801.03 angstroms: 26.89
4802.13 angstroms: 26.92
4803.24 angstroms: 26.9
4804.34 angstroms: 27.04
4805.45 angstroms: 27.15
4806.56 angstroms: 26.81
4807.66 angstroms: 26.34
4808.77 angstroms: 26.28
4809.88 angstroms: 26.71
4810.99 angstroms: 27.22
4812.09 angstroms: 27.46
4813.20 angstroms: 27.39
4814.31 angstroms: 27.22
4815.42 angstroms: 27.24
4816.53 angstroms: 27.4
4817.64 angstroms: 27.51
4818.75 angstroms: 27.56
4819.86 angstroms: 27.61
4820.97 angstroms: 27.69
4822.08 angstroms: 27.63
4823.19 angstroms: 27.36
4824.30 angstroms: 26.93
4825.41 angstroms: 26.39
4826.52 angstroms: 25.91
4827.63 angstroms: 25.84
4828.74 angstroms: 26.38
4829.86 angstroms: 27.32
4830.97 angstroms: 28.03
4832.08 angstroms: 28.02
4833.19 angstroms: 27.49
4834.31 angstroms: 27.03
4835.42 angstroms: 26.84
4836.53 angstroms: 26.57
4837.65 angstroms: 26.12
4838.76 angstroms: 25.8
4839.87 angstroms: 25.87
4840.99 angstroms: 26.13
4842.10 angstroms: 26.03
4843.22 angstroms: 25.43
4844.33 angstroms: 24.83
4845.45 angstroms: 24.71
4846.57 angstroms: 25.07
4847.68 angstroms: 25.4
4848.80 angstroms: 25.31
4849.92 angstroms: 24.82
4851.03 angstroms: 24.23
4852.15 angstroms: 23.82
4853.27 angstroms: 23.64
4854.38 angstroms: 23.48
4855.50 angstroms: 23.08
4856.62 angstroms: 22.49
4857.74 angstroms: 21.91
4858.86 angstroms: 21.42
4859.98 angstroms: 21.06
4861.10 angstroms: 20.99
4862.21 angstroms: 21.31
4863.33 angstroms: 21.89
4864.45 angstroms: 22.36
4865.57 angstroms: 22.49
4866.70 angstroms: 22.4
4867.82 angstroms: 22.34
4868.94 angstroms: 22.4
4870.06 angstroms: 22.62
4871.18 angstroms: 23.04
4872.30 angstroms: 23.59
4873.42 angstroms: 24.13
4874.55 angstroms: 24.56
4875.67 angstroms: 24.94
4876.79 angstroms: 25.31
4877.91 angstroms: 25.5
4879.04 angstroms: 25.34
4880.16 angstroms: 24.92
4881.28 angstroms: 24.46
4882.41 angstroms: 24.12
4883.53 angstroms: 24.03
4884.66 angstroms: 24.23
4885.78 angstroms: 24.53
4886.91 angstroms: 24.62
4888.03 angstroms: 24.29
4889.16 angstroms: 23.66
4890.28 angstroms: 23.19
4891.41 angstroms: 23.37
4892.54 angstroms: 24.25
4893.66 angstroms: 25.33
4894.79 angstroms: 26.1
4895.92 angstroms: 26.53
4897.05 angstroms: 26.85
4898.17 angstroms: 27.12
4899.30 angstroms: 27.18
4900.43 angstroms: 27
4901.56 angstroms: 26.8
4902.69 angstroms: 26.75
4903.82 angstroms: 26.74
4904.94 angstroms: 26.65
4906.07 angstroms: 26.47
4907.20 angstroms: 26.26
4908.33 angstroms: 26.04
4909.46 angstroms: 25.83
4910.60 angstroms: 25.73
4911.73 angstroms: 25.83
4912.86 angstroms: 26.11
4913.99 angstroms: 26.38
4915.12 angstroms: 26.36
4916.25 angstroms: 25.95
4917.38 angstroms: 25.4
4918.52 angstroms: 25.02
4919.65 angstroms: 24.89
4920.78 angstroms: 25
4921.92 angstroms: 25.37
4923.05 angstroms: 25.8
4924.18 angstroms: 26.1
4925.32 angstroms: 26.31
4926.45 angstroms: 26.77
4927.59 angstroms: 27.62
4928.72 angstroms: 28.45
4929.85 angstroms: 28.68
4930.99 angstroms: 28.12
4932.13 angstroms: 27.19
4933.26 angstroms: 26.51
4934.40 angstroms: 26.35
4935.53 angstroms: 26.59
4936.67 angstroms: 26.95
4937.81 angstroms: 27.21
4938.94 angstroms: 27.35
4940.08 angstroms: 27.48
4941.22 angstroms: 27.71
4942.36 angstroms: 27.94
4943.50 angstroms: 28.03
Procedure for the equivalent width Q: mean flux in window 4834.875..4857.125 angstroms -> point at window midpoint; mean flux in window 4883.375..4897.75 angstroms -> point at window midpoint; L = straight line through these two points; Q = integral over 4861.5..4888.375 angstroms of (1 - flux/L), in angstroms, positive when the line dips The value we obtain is 1.2 angstroms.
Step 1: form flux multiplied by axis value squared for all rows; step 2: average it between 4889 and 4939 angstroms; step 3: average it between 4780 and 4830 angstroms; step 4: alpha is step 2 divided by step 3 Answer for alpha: 1.02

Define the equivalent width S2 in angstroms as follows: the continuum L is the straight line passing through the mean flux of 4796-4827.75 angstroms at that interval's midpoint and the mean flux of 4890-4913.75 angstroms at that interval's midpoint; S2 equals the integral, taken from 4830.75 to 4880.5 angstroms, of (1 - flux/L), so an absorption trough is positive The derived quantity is 4.22 angstroms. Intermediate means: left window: 27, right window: 26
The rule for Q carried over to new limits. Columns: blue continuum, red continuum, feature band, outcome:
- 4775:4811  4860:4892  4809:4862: -1.4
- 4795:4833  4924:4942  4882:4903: 1.5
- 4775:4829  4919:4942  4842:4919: 6.4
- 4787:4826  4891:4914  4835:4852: 0.8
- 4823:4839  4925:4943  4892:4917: 0.8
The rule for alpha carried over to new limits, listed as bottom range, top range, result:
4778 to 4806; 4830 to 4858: 0.97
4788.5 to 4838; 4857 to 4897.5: 0.90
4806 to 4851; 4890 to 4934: 1.02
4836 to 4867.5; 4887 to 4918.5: 1.11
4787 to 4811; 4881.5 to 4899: 0.96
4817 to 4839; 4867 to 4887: 0.91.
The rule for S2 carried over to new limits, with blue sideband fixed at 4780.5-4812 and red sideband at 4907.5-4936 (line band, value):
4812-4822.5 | -0.34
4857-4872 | 2.51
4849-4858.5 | 1.09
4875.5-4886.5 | 0.71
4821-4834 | -0.23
